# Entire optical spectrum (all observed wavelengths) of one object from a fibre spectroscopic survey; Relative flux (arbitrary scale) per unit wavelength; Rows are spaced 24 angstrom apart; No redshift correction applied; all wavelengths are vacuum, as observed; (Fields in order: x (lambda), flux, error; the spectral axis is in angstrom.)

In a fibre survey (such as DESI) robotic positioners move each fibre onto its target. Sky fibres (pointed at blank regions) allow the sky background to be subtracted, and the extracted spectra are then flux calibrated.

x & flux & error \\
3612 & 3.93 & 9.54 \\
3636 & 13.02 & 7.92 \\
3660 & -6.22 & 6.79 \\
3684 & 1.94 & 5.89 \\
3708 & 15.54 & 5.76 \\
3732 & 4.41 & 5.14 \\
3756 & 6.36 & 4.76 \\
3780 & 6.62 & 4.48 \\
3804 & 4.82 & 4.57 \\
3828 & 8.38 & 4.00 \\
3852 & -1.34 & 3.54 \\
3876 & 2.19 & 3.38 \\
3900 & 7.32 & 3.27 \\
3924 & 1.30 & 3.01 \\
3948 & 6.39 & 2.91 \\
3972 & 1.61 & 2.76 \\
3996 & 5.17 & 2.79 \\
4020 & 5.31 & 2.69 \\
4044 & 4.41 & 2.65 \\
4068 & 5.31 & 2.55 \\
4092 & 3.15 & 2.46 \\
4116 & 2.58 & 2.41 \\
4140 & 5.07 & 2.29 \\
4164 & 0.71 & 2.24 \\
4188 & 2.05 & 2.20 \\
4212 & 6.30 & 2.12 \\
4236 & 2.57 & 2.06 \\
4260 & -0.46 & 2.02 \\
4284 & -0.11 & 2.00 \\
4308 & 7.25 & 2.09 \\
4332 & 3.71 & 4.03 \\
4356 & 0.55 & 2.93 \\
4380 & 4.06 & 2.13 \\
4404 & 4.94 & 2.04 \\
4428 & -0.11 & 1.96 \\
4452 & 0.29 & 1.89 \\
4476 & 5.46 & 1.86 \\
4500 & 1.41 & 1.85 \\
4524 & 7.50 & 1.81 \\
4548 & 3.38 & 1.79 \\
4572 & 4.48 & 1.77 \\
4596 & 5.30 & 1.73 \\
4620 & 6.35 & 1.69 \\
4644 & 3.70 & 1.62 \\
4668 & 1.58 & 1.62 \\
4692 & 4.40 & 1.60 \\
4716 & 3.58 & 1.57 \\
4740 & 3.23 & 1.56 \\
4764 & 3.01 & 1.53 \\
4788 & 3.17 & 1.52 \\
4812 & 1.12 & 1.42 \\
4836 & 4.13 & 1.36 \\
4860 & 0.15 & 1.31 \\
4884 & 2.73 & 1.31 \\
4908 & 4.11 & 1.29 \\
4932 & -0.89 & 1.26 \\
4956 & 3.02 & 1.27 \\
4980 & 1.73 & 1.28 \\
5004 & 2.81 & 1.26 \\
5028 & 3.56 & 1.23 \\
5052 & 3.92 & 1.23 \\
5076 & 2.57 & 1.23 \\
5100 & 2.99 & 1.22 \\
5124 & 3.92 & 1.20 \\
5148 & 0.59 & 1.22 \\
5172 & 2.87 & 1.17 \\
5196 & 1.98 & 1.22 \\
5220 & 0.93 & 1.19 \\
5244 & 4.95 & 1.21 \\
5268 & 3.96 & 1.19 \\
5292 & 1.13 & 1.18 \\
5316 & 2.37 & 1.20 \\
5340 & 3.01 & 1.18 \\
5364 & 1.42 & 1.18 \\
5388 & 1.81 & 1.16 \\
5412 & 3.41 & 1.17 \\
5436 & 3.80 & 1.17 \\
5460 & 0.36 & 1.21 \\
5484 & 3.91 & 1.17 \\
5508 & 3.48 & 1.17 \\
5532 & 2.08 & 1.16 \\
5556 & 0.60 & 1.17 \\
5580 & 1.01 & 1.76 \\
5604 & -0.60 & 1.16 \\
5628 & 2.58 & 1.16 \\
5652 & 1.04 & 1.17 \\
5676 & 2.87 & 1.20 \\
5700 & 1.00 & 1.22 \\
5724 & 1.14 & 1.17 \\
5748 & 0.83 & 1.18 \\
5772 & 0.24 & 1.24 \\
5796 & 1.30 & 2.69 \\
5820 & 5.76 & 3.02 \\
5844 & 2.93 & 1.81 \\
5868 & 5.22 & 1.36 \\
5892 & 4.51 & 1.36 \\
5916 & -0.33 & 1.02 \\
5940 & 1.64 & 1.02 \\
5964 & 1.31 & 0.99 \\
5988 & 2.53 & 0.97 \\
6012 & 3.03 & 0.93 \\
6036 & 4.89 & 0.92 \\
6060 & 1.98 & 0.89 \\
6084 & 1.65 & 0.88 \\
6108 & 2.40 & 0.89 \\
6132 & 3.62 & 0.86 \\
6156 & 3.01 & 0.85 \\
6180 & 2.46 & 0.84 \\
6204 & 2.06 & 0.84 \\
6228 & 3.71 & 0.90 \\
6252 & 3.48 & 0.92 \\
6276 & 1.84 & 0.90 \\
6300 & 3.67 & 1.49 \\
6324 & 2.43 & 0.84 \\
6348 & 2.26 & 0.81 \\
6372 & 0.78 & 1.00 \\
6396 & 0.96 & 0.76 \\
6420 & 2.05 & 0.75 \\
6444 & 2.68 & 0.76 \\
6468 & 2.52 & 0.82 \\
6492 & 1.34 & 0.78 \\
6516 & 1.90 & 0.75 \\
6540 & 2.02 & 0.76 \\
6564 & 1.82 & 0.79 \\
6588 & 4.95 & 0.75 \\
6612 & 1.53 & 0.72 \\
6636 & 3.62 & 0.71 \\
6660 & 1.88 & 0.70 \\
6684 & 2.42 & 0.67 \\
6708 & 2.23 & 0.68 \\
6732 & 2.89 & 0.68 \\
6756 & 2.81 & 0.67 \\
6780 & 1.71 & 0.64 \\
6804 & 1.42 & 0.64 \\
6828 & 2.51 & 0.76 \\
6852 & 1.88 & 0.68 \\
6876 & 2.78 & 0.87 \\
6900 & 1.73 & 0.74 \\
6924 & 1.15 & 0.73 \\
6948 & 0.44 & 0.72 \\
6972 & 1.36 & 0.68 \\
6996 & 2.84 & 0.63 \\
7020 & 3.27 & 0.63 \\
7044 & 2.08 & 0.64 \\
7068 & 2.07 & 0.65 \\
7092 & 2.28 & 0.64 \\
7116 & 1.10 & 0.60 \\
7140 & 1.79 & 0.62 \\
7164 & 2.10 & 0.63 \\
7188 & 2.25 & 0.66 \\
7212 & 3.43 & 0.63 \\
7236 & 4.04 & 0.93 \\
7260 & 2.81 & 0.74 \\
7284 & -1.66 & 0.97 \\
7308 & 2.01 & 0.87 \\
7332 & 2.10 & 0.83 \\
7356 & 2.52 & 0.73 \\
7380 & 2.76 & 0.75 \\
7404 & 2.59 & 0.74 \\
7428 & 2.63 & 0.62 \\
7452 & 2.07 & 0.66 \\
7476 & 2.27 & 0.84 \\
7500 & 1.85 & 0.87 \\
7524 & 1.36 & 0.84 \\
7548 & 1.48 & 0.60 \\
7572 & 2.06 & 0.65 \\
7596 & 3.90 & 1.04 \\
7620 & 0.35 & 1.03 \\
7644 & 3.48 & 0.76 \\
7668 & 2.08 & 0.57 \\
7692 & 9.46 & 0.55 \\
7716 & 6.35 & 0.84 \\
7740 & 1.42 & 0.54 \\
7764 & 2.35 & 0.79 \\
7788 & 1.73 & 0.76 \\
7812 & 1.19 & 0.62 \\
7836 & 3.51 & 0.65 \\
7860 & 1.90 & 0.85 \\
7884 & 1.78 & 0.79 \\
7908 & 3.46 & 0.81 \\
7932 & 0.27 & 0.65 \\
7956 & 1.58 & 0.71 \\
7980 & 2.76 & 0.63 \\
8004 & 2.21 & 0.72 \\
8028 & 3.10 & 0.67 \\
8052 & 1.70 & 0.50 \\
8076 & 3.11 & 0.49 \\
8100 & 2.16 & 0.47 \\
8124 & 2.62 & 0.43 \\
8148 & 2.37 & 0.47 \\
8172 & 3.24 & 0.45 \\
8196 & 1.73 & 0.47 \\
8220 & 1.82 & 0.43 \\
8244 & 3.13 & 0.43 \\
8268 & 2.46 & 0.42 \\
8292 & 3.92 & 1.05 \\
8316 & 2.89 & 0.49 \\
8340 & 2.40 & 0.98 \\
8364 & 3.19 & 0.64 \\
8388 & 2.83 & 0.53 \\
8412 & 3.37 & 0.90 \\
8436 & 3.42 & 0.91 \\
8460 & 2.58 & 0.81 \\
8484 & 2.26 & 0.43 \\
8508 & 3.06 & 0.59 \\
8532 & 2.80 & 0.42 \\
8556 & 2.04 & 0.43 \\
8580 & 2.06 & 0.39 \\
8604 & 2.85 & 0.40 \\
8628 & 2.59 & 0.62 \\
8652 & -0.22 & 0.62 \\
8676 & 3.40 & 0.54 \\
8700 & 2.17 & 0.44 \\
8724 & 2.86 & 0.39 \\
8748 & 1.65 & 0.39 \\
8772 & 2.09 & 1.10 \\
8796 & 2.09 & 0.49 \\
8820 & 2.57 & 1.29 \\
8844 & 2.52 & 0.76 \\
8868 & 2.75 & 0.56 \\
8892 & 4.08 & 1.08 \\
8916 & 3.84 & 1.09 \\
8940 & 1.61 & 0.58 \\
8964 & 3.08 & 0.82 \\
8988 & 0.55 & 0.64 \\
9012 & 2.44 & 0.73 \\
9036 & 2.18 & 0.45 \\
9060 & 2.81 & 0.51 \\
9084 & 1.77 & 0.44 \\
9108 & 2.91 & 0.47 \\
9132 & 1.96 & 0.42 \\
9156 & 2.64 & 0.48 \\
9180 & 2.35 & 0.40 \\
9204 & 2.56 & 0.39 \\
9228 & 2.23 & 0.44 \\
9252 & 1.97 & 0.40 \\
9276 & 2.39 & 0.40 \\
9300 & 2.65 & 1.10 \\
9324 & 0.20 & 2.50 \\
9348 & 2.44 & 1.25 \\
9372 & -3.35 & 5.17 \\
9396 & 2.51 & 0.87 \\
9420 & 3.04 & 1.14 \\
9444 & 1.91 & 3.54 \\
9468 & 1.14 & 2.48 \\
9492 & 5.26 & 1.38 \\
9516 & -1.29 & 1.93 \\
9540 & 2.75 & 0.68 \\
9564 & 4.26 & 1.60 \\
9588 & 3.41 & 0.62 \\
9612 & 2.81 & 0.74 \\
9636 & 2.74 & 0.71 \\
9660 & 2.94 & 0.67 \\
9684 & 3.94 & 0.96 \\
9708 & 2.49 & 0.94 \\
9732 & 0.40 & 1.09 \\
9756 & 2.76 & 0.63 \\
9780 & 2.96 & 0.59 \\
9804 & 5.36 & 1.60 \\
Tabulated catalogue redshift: 1.066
